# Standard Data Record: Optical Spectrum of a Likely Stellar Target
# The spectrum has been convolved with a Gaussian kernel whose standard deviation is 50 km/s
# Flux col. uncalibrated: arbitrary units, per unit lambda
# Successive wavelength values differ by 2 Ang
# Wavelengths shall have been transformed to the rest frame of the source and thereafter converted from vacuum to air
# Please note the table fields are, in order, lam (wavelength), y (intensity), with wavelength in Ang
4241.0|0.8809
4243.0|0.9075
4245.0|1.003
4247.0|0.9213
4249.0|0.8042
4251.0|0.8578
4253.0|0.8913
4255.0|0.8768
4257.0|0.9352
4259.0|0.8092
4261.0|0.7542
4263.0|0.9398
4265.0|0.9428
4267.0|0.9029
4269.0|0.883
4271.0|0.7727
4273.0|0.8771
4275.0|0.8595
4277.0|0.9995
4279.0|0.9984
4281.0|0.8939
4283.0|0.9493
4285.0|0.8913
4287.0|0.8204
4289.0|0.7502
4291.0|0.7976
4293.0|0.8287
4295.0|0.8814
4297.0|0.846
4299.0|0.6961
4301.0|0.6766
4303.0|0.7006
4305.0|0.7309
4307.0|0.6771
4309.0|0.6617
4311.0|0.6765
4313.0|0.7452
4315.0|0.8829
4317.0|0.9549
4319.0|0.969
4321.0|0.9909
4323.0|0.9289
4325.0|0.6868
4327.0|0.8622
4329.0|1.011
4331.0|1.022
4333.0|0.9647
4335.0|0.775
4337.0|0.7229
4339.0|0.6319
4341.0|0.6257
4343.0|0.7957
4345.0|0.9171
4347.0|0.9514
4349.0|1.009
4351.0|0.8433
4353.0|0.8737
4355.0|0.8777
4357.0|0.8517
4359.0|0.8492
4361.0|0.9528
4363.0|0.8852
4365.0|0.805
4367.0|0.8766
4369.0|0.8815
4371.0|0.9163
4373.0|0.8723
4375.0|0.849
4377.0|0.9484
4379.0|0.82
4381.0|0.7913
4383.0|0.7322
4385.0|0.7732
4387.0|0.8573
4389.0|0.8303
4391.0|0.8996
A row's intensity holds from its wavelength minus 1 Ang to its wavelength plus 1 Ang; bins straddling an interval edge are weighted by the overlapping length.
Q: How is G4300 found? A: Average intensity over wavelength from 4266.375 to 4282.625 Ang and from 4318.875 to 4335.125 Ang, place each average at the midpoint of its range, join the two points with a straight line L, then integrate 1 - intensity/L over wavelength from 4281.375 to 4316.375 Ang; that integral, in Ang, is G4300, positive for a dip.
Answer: 4.9 Ang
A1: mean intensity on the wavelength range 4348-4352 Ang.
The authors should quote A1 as 0.926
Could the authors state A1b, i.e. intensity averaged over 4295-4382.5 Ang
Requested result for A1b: 0.837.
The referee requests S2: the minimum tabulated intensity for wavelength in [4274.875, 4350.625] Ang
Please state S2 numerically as 0.6257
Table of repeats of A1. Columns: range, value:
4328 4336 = 0.943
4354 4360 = 0.86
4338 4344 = 0.684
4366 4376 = 0.879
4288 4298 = 0.821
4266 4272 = 0.853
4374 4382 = 0.852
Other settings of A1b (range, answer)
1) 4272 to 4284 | 0.93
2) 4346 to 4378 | 0.89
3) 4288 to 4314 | 0.744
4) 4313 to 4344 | 0.851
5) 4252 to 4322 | 0.842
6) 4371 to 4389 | 0.835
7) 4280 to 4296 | 0.852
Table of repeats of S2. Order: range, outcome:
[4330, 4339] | 0.6319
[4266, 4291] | 0.7502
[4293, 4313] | 0.6617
